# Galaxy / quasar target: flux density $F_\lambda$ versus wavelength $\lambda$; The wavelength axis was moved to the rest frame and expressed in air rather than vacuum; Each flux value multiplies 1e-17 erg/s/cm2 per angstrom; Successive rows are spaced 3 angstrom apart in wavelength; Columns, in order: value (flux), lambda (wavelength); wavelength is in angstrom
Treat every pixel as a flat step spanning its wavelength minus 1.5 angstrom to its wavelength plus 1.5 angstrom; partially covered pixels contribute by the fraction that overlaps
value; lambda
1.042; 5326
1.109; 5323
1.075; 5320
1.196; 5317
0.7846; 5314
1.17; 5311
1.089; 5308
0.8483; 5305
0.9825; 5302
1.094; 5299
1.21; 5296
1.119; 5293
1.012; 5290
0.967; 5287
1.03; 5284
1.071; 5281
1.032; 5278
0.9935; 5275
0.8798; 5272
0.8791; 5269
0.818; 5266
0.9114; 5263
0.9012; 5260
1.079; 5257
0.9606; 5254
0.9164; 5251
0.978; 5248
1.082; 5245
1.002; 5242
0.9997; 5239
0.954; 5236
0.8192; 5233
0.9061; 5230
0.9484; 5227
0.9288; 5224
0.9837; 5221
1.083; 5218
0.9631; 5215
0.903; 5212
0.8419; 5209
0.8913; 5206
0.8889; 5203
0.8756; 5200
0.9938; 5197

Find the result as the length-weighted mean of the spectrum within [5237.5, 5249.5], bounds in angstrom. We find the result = 1.02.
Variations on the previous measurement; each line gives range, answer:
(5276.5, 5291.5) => 1.02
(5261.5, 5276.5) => 0.896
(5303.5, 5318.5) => 1.02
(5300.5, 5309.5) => 0.973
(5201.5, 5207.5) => 0.89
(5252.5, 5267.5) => 0.934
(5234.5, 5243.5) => 0.985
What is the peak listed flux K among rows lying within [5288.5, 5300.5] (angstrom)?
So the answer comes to 1.21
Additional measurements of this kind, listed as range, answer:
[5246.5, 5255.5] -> 0.978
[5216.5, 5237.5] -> 1.083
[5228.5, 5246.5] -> 1.082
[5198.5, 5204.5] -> 0.8889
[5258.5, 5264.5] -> 0.9114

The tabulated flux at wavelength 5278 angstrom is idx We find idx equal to 1.032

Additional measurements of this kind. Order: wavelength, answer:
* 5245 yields 1.082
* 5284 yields 1.03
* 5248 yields 0.978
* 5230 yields 0.9061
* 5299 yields 1.094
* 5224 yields 0.9288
